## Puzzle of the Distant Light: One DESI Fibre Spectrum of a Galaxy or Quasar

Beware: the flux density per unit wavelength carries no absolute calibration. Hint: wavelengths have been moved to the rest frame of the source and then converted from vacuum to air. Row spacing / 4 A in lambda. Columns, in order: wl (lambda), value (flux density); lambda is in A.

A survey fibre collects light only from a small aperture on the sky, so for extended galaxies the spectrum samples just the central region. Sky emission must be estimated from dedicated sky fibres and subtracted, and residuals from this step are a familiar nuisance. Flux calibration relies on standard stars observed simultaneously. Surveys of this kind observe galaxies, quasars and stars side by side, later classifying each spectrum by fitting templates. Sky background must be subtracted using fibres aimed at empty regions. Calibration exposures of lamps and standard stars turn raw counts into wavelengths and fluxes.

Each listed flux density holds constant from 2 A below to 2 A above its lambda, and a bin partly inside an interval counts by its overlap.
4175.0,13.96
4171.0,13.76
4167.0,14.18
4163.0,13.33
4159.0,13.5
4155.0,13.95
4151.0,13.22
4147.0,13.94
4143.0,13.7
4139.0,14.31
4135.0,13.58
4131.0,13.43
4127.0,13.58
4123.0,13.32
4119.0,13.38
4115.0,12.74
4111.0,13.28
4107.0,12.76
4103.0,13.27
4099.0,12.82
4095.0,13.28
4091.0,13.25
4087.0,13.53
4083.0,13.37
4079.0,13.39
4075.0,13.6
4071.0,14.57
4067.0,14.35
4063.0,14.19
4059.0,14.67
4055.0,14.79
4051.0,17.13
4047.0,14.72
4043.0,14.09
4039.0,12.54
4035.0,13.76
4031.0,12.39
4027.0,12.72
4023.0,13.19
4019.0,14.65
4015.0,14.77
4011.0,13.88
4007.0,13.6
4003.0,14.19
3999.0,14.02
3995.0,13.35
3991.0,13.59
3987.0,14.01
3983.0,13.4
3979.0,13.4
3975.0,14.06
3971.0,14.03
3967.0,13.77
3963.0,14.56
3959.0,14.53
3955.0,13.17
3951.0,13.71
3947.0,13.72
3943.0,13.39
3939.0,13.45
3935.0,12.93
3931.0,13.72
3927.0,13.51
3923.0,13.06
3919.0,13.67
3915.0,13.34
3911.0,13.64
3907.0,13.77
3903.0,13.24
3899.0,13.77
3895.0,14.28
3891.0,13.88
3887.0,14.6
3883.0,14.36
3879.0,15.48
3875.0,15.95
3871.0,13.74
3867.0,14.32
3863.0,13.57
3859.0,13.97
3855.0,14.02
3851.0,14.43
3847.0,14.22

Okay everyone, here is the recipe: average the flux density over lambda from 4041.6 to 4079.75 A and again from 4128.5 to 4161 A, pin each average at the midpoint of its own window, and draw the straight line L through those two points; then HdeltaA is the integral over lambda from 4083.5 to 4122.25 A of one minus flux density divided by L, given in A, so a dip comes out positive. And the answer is 2.70 A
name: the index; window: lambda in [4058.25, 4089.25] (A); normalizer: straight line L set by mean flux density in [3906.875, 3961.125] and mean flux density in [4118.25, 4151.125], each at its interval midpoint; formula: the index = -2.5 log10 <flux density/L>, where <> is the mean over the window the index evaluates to -0.025 mag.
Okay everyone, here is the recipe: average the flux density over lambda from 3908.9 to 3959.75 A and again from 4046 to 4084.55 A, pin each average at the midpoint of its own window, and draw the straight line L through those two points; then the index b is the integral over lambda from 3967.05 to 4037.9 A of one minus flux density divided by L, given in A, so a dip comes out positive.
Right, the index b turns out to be 1.60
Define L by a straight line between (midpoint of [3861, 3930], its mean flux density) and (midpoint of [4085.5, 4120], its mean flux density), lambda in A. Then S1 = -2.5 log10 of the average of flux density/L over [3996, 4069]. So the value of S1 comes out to -0.05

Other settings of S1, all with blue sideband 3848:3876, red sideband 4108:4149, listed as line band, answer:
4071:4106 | 0.02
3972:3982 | 0.01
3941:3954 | 0.03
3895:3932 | 0.04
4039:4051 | -0.06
